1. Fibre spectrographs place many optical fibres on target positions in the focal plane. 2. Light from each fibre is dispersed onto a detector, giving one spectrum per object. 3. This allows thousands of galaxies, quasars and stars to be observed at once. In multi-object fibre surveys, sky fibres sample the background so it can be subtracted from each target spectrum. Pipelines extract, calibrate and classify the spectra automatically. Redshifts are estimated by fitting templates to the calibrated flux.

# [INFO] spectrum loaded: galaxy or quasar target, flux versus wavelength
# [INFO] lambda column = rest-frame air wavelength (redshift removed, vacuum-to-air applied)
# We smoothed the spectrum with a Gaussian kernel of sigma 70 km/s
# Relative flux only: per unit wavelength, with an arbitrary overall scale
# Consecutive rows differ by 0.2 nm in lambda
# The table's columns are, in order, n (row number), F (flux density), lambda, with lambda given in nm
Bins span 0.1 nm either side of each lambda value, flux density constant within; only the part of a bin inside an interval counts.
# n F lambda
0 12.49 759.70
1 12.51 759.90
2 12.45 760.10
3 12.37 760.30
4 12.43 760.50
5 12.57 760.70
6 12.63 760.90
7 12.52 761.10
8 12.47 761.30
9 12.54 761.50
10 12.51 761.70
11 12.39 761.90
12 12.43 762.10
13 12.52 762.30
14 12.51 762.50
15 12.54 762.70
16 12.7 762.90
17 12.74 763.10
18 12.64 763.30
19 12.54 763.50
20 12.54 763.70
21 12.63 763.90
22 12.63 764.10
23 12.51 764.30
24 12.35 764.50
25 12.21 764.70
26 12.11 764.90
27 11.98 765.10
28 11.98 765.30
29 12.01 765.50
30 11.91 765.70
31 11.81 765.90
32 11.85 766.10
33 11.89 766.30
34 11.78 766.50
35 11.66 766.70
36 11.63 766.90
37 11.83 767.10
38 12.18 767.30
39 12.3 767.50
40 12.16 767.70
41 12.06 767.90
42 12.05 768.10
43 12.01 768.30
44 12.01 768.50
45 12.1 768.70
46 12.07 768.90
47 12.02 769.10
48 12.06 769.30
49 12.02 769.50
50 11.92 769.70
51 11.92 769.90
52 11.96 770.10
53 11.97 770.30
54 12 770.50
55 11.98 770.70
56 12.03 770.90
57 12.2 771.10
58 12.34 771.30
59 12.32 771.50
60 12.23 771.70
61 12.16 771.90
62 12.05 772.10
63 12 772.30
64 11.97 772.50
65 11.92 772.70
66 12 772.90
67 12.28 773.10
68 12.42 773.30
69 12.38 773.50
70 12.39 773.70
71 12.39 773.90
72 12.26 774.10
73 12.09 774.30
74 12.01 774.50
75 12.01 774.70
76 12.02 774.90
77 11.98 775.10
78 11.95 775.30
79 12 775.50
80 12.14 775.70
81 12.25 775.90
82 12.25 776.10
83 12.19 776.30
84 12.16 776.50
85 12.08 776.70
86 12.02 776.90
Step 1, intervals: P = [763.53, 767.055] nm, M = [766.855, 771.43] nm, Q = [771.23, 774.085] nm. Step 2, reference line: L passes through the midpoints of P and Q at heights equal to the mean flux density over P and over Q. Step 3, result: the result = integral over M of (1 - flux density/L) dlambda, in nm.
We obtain 0.041 nm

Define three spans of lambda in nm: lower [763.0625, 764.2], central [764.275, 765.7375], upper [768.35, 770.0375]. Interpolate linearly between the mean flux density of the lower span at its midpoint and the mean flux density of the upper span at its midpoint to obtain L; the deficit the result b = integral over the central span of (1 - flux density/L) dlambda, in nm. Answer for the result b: 0.04 nm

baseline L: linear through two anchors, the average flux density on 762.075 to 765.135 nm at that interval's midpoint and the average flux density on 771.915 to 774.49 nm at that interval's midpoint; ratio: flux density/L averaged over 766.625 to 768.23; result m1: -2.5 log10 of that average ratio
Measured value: 0.03 mag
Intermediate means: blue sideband 12.5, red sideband 12.2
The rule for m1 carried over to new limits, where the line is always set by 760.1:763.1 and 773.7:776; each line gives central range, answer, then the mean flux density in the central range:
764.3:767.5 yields 0.037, 12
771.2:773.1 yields 0.007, 12.1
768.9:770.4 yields 0.025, 12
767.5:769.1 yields 0.021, 12.1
